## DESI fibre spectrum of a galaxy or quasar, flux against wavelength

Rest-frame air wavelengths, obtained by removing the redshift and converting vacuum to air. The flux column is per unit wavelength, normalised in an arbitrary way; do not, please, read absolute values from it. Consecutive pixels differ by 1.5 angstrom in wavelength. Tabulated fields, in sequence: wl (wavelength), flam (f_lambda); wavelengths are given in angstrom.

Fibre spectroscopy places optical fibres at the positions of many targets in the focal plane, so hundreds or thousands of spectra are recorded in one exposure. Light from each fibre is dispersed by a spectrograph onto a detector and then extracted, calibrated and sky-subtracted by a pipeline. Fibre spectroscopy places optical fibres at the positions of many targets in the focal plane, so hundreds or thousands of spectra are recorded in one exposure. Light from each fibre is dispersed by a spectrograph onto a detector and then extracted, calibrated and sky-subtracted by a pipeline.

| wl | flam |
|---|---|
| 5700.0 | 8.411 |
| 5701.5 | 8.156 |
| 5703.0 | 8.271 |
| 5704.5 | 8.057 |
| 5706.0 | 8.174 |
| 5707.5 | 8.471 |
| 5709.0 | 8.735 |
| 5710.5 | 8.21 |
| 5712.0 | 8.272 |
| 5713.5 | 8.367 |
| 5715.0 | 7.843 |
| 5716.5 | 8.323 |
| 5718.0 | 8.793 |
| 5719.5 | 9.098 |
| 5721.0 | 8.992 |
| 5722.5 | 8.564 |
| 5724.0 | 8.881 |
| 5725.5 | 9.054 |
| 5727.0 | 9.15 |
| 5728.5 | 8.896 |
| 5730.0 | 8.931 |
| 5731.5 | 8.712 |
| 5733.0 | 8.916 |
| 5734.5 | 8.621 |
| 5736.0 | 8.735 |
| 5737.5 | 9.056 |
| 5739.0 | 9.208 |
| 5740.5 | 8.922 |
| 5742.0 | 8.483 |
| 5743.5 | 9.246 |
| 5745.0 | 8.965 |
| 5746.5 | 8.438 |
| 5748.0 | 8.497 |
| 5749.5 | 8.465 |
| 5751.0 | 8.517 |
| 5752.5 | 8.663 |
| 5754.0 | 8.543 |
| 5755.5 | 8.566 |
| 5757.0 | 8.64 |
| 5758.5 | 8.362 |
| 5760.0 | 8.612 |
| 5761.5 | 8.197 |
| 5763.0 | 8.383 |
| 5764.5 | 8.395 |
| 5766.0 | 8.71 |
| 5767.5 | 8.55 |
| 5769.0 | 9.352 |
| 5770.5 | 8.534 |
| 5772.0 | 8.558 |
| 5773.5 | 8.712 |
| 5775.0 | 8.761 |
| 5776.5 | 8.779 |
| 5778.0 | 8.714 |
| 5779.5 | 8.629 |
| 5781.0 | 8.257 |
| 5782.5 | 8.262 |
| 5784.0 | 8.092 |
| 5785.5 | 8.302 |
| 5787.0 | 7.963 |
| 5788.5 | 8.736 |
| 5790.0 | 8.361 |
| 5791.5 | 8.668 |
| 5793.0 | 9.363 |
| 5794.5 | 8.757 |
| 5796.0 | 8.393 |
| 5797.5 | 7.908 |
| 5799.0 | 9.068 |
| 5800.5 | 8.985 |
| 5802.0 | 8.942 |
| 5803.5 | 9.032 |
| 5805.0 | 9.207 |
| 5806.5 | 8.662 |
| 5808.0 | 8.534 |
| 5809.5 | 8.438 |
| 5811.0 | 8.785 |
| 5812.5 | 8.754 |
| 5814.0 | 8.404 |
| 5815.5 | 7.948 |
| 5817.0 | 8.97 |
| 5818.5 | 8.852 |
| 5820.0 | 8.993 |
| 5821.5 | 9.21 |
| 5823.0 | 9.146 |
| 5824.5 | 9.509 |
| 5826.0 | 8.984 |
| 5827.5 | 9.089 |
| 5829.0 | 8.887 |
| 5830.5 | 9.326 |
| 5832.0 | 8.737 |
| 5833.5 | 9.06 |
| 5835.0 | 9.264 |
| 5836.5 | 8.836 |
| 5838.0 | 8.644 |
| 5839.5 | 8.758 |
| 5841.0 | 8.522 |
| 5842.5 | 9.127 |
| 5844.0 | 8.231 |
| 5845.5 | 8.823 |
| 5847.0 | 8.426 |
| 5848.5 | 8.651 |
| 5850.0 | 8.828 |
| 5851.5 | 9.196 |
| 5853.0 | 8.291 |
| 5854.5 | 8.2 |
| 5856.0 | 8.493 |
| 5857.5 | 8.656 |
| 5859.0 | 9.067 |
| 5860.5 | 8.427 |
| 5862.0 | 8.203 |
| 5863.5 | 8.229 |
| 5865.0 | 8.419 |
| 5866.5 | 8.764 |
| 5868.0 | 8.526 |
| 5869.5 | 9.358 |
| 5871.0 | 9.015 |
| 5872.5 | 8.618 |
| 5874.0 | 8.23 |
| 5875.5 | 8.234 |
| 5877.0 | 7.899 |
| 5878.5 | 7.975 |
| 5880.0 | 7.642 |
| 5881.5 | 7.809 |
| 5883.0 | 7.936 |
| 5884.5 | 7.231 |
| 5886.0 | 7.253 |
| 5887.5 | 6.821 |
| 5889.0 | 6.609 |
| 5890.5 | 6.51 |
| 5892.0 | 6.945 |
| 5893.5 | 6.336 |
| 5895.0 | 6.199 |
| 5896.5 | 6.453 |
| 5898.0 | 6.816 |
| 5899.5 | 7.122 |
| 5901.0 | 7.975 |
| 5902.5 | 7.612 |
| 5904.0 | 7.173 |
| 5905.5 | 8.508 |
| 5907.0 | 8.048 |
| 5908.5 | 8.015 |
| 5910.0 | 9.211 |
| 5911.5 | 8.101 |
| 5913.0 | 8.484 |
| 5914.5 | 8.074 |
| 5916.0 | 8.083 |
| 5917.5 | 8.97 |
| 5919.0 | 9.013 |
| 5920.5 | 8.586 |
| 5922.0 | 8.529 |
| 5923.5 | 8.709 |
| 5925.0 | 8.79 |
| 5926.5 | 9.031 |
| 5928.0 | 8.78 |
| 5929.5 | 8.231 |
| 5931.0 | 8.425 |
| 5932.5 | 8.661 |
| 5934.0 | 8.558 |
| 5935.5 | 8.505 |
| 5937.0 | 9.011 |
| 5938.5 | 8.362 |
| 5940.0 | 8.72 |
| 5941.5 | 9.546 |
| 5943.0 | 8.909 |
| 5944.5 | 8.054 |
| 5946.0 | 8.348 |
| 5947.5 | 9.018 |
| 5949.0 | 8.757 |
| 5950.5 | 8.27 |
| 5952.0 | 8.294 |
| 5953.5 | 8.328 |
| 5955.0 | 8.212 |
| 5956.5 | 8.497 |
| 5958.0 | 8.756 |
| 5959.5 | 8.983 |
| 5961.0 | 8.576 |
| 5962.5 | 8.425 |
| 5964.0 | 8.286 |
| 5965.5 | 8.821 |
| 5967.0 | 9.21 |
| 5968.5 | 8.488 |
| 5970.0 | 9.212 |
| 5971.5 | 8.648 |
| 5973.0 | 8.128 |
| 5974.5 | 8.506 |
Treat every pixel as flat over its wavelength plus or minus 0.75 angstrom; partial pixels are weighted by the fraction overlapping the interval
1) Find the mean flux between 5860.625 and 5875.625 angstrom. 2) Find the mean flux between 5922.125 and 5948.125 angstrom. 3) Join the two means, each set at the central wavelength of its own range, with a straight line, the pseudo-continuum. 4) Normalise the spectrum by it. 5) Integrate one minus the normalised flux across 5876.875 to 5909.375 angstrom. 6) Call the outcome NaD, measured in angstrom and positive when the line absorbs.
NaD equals 4.9 angstrom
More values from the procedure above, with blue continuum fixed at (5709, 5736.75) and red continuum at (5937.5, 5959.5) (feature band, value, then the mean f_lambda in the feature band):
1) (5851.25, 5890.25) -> 2.1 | 8.16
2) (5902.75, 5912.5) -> 0.5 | 8.15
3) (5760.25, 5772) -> 0.1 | 8.59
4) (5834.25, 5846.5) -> -0.2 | 8.77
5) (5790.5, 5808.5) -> -0.3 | 8.79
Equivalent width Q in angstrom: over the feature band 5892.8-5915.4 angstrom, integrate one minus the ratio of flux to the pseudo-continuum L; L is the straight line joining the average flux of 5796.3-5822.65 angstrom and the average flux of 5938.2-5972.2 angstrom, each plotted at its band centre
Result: 2.8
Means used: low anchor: 8.75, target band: 7.61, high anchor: 8.64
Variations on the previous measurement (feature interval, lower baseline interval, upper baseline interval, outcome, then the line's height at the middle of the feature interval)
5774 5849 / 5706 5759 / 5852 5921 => -3.8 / 8.31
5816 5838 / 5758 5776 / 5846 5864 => -1.2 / 8.58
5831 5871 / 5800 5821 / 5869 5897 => -3.1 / 8.07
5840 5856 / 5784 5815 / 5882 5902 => -1.8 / 7.76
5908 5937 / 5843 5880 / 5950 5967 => -0.2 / 8.53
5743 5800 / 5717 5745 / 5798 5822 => 1.7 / 8.84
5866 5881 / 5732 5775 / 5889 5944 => -0.3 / 8.26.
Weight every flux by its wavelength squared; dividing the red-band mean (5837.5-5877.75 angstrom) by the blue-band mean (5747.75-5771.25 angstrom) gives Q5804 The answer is 1.0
